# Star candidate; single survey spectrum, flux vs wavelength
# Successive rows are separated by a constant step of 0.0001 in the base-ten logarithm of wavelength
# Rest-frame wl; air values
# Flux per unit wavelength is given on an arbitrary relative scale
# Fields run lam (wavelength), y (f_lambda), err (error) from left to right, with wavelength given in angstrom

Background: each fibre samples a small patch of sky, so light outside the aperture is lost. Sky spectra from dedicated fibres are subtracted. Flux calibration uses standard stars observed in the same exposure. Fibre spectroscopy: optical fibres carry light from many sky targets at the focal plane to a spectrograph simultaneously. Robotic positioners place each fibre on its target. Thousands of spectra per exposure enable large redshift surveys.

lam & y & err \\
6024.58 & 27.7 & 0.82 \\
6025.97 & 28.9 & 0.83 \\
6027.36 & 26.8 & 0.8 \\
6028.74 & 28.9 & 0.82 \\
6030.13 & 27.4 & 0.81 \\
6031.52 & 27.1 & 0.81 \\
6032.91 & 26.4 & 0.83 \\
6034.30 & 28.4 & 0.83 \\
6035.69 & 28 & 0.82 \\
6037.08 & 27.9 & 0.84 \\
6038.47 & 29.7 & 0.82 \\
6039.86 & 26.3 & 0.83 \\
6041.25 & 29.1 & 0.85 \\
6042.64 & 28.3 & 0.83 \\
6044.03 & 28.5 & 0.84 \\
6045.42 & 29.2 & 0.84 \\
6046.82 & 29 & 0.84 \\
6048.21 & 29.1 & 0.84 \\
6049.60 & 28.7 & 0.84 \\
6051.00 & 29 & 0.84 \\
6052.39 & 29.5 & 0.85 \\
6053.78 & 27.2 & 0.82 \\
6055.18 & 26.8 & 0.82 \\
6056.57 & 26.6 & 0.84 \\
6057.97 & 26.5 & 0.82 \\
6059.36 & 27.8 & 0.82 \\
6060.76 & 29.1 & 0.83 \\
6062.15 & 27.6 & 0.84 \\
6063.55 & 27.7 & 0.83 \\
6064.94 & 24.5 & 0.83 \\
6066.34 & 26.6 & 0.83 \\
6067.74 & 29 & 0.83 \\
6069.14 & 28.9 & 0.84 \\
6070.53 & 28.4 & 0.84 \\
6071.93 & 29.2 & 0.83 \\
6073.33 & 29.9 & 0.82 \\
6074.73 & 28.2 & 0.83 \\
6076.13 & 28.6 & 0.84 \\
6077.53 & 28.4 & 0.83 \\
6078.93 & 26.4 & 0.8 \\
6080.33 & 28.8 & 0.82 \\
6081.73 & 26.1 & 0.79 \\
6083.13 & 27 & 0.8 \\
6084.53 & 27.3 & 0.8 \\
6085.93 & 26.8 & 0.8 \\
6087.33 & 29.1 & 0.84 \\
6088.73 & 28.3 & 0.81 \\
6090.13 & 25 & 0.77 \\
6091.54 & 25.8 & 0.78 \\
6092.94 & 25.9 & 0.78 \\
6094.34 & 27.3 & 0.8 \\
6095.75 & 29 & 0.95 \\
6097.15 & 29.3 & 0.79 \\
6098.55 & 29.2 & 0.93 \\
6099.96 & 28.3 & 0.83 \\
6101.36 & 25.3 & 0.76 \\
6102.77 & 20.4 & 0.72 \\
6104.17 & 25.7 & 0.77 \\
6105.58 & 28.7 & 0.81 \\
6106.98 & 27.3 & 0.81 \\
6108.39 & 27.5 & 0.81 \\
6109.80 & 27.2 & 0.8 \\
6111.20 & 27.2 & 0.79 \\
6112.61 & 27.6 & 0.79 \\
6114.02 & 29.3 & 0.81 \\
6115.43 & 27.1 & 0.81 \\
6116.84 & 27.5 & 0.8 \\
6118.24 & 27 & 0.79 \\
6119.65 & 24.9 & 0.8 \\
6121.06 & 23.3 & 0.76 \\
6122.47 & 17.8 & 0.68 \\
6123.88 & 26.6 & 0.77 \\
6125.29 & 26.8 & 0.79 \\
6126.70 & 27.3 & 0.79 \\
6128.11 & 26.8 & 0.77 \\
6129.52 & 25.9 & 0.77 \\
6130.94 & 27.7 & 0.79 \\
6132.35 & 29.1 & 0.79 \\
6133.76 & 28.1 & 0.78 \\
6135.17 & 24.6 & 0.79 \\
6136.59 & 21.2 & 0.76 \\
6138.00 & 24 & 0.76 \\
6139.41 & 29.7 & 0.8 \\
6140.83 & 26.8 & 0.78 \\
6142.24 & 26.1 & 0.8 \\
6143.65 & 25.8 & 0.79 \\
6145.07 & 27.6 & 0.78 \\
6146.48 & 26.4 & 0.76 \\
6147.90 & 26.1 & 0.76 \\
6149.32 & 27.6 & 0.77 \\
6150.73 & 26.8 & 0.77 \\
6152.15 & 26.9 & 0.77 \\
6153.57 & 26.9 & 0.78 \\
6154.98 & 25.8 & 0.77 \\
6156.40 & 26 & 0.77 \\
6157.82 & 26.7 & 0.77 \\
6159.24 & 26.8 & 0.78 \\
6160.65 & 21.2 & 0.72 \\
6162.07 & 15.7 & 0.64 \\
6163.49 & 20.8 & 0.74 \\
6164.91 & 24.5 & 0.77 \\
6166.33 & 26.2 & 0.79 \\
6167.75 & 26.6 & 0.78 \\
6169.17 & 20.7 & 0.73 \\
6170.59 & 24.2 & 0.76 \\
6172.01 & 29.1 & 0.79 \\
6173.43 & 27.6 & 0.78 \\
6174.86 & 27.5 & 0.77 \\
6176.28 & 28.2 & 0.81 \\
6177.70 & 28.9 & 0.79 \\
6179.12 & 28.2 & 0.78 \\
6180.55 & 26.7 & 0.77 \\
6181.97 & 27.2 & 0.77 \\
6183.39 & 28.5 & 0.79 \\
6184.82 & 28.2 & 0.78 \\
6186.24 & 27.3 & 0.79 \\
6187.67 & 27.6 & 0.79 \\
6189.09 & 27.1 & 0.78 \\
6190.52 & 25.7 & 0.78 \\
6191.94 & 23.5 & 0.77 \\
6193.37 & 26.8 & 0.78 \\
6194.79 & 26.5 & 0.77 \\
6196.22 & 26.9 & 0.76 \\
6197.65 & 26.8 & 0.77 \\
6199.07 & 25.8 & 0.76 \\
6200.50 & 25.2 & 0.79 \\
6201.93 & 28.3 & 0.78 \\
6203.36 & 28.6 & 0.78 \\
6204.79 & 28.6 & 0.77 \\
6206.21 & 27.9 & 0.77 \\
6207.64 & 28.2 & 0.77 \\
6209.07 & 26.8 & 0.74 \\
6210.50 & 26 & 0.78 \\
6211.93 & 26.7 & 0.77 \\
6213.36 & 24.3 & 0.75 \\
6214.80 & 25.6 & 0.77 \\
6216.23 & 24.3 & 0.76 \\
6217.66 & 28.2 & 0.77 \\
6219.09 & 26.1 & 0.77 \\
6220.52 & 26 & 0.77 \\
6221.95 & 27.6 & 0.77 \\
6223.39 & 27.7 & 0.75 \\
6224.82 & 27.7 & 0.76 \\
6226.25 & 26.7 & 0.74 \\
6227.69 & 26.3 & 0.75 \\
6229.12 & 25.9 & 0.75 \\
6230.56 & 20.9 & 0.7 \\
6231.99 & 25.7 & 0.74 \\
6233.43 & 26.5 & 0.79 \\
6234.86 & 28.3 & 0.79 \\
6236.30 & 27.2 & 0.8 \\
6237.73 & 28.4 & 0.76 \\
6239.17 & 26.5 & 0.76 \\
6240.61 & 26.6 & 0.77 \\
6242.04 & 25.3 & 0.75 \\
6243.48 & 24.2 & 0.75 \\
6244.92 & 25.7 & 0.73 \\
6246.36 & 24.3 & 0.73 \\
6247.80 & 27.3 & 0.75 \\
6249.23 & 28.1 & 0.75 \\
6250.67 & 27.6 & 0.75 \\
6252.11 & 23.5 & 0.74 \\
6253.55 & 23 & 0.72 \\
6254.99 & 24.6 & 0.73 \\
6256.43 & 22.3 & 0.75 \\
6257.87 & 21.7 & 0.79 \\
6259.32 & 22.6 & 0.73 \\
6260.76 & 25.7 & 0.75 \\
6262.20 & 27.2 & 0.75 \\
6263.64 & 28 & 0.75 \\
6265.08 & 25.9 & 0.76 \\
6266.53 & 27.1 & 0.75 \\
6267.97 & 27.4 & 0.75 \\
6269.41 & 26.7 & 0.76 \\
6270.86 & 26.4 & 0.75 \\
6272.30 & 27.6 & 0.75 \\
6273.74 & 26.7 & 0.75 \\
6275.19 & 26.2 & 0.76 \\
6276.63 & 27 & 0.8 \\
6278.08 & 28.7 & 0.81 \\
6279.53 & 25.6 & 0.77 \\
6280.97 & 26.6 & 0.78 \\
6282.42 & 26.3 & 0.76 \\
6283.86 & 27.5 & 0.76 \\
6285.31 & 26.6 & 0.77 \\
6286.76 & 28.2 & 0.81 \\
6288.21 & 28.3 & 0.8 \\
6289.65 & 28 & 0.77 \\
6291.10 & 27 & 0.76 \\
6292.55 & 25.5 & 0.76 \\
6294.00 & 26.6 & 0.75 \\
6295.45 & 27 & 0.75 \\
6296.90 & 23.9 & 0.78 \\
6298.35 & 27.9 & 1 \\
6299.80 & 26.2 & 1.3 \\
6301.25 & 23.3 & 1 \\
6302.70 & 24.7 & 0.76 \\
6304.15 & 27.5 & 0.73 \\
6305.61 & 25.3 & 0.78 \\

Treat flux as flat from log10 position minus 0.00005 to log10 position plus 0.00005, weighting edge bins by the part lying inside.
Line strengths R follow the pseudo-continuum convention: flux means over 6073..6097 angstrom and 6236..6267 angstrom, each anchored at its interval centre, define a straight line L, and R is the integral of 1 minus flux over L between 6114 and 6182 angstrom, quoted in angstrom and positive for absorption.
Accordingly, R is 2.3 angstrom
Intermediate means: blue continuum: 27.5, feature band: 25.9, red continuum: 25.5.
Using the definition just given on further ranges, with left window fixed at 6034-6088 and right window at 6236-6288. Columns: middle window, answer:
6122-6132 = 0.6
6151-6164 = 1.4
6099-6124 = 1.4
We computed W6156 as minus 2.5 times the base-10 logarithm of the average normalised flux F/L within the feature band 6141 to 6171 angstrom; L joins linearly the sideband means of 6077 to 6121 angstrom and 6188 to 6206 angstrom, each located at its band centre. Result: 0.075 mag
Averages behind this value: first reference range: 27.1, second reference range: 26.7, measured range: 25.1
